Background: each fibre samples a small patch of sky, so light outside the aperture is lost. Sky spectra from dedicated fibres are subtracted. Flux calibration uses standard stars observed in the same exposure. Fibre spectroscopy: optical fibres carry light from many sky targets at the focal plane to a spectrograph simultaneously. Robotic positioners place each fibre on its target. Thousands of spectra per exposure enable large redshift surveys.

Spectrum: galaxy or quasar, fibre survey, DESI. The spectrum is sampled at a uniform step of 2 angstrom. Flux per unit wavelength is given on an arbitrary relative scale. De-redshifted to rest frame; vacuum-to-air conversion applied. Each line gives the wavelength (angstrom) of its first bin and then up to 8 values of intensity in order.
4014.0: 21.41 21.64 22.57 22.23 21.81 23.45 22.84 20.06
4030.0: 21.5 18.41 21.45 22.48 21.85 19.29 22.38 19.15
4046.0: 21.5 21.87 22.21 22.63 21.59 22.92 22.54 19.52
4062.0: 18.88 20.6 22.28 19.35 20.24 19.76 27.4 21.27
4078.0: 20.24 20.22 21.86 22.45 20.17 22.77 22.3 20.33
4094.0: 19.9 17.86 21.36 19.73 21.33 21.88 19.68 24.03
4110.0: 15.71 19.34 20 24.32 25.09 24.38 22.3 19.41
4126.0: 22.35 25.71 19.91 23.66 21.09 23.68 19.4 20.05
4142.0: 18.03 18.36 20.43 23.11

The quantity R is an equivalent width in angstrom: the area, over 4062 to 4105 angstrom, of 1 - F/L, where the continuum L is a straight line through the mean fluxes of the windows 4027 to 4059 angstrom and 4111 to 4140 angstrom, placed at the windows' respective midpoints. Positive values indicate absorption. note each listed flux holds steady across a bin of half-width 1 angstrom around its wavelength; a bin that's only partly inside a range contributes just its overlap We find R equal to 1.3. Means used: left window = 21.4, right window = 22.1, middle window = 21.1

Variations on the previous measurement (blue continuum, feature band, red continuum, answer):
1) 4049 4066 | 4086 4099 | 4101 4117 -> 0.2 angstrom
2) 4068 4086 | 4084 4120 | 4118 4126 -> 1.6 angstrom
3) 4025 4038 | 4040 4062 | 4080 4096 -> -0.3 angstrom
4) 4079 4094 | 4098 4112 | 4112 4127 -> 1.0 angstrom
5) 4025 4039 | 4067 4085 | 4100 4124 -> -0.1 angstrom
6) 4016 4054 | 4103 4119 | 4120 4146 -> 0.0 angstrom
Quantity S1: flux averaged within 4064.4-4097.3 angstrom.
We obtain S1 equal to 21.1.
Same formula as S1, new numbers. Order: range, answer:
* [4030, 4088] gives 21.3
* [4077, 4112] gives 20.7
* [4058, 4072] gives 20.3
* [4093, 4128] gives 21.2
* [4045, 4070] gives 21.3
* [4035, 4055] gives 21.5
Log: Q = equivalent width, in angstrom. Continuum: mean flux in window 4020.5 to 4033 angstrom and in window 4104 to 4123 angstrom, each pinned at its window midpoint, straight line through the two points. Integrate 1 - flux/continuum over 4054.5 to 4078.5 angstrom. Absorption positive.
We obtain 0.26 angstrom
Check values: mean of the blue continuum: 21.4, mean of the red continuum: 21.7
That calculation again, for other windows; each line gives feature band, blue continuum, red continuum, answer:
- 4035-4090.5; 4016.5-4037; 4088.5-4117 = -0.7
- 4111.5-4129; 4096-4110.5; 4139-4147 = -2.4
